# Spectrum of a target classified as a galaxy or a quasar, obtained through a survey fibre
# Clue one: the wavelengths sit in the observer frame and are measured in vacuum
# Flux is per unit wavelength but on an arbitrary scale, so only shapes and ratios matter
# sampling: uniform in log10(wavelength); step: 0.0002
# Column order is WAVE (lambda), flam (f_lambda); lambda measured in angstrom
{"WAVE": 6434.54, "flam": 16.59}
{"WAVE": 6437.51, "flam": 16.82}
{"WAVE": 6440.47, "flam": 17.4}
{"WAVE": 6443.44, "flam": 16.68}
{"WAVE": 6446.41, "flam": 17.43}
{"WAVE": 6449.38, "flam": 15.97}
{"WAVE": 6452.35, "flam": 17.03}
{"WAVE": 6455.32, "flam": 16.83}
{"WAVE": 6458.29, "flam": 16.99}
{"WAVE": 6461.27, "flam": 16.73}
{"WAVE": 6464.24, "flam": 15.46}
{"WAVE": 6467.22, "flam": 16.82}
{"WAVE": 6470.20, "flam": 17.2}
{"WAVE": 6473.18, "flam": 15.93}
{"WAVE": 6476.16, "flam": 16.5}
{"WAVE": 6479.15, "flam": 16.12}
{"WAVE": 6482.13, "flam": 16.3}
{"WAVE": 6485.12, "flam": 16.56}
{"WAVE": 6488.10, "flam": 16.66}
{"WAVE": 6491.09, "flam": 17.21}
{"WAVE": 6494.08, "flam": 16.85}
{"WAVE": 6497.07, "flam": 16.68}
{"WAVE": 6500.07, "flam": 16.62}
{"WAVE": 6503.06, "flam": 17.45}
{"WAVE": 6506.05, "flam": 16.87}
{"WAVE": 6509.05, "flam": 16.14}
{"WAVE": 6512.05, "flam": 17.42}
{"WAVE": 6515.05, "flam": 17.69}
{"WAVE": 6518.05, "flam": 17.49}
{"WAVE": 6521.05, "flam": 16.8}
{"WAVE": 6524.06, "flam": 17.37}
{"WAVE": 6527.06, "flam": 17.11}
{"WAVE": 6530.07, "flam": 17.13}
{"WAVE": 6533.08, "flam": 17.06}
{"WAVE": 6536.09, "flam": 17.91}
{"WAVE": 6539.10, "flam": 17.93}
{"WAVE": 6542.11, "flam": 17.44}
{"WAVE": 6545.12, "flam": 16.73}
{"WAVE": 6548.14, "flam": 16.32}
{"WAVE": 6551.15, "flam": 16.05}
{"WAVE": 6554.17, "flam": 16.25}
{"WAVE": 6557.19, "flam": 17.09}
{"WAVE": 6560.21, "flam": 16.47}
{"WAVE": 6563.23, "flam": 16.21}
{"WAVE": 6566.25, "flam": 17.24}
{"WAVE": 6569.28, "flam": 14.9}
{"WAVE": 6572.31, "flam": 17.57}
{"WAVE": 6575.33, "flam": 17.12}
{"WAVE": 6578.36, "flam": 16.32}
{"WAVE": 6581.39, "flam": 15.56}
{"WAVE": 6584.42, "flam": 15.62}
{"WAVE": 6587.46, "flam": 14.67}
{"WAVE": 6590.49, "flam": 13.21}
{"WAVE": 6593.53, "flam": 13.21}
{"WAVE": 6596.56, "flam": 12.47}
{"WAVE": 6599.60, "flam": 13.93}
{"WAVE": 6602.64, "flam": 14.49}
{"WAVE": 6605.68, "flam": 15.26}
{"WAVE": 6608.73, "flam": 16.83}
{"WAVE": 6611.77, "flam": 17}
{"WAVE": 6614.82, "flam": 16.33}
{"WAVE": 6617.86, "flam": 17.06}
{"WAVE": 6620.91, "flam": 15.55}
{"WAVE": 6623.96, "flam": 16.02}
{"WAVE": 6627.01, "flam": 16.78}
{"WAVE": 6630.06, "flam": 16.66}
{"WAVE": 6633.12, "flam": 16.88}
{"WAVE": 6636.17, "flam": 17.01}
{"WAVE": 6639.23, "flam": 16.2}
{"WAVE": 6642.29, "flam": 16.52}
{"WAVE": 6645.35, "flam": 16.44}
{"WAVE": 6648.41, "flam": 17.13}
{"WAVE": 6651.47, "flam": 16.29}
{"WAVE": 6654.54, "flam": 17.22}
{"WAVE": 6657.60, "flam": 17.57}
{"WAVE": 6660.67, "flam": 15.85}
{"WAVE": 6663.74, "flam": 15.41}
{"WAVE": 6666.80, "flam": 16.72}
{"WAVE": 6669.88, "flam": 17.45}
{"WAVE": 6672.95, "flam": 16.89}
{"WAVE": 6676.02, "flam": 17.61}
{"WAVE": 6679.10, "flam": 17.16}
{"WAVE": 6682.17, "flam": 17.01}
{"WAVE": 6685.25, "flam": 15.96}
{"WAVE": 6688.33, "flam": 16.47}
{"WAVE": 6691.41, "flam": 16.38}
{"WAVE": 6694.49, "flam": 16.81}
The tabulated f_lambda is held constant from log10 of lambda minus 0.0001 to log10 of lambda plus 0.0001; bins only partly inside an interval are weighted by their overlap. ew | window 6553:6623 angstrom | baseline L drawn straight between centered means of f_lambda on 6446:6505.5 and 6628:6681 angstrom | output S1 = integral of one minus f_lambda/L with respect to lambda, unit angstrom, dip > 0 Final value 4.44 angstrom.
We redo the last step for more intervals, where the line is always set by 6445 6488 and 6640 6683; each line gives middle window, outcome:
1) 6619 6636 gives 0.31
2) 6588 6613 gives 3.28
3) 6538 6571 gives 0.15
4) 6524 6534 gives -0.30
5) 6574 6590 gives 0.98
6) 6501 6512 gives -0.18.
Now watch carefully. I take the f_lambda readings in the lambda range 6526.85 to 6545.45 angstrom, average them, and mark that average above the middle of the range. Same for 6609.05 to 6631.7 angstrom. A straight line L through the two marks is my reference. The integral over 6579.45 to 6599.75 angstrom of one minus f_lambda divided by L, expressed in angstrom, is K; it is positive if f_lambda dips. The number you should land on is 3.2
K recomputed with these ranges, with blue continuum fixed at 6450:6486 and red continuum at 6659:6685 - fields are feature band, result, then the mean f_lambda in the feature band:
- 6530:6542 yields -0.7 angstrom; 17.5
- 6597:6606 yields 1.3 angstrom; 14.2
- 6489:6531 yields -1.2 angstrom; 17.1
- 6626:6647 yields 0.1 angstrom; 16.6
